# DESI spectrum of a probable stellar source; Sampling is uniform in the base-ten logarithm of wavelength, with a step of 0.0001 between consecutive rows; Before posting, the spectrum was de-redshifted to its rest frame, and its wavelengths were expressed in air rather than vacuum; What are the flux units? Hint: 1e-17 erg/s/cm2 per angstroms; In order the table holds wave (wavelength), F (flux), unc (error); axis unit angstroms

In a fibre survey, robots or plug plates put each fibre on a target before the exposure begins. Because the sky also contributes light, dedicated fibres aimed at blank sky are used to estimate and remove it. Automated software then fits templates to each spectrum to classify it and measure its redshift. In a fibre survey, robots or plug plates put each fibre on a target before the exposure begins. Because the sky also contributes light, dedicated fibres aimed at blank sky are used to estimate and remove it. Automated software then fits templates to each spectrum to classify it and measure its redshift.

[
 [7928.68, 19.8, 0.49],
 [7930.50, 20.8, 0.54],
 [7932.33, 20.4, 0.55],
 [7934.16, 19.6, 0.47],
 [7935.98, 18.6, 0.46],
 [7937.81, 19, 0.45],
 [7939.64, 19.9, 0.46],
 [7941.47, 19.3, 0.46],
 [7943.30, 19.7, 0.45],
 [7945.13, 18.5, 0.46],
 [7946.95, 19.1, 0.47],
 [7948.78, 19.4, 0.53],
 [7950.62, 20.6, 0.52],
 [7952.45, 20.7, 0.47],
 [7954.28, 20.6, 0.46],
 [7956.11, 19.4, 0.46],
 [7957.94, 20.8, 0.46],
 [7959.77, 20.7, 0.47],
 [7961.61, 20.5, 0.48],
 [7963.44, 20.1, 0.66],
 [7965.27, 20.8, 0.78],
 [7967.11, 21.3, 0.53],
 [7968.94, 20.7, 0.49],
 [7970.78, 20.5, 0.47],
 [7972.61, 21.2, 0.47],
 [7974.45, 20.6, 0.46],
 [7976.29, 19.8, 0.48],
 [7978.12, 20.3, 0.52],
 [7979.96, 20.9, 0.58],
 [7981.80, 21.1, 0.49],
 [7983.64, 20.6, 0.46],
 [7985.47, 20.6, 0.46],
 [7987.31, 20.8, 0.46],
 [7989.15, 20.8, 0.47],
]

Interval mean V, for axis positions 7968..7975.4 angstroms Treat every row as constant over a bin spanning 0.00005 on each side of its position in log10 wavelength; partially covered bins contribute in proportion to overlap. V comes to 20.7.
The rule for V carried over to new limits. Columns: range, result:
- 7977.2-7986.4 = 20.7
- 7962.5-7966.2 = 20.5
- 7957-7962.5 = 20.7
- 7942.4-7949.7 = 19.2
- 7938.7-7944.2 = 19.6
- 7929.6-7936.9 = 19.8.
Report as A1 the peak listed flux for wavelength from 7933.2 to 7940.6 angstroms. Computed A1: 19.9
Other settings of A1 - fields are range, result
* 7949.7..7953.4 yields 20.7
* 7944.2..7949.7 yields 19.4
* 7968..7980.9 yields 21.2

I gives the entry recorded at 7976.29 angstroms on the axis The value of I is 19.8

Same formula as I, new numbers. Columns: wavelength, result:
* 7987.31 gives 20.8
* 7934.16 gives 19.6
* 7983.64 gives 20.6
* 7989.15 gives 20.8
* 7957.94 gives 20.8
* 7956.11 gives 19.4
